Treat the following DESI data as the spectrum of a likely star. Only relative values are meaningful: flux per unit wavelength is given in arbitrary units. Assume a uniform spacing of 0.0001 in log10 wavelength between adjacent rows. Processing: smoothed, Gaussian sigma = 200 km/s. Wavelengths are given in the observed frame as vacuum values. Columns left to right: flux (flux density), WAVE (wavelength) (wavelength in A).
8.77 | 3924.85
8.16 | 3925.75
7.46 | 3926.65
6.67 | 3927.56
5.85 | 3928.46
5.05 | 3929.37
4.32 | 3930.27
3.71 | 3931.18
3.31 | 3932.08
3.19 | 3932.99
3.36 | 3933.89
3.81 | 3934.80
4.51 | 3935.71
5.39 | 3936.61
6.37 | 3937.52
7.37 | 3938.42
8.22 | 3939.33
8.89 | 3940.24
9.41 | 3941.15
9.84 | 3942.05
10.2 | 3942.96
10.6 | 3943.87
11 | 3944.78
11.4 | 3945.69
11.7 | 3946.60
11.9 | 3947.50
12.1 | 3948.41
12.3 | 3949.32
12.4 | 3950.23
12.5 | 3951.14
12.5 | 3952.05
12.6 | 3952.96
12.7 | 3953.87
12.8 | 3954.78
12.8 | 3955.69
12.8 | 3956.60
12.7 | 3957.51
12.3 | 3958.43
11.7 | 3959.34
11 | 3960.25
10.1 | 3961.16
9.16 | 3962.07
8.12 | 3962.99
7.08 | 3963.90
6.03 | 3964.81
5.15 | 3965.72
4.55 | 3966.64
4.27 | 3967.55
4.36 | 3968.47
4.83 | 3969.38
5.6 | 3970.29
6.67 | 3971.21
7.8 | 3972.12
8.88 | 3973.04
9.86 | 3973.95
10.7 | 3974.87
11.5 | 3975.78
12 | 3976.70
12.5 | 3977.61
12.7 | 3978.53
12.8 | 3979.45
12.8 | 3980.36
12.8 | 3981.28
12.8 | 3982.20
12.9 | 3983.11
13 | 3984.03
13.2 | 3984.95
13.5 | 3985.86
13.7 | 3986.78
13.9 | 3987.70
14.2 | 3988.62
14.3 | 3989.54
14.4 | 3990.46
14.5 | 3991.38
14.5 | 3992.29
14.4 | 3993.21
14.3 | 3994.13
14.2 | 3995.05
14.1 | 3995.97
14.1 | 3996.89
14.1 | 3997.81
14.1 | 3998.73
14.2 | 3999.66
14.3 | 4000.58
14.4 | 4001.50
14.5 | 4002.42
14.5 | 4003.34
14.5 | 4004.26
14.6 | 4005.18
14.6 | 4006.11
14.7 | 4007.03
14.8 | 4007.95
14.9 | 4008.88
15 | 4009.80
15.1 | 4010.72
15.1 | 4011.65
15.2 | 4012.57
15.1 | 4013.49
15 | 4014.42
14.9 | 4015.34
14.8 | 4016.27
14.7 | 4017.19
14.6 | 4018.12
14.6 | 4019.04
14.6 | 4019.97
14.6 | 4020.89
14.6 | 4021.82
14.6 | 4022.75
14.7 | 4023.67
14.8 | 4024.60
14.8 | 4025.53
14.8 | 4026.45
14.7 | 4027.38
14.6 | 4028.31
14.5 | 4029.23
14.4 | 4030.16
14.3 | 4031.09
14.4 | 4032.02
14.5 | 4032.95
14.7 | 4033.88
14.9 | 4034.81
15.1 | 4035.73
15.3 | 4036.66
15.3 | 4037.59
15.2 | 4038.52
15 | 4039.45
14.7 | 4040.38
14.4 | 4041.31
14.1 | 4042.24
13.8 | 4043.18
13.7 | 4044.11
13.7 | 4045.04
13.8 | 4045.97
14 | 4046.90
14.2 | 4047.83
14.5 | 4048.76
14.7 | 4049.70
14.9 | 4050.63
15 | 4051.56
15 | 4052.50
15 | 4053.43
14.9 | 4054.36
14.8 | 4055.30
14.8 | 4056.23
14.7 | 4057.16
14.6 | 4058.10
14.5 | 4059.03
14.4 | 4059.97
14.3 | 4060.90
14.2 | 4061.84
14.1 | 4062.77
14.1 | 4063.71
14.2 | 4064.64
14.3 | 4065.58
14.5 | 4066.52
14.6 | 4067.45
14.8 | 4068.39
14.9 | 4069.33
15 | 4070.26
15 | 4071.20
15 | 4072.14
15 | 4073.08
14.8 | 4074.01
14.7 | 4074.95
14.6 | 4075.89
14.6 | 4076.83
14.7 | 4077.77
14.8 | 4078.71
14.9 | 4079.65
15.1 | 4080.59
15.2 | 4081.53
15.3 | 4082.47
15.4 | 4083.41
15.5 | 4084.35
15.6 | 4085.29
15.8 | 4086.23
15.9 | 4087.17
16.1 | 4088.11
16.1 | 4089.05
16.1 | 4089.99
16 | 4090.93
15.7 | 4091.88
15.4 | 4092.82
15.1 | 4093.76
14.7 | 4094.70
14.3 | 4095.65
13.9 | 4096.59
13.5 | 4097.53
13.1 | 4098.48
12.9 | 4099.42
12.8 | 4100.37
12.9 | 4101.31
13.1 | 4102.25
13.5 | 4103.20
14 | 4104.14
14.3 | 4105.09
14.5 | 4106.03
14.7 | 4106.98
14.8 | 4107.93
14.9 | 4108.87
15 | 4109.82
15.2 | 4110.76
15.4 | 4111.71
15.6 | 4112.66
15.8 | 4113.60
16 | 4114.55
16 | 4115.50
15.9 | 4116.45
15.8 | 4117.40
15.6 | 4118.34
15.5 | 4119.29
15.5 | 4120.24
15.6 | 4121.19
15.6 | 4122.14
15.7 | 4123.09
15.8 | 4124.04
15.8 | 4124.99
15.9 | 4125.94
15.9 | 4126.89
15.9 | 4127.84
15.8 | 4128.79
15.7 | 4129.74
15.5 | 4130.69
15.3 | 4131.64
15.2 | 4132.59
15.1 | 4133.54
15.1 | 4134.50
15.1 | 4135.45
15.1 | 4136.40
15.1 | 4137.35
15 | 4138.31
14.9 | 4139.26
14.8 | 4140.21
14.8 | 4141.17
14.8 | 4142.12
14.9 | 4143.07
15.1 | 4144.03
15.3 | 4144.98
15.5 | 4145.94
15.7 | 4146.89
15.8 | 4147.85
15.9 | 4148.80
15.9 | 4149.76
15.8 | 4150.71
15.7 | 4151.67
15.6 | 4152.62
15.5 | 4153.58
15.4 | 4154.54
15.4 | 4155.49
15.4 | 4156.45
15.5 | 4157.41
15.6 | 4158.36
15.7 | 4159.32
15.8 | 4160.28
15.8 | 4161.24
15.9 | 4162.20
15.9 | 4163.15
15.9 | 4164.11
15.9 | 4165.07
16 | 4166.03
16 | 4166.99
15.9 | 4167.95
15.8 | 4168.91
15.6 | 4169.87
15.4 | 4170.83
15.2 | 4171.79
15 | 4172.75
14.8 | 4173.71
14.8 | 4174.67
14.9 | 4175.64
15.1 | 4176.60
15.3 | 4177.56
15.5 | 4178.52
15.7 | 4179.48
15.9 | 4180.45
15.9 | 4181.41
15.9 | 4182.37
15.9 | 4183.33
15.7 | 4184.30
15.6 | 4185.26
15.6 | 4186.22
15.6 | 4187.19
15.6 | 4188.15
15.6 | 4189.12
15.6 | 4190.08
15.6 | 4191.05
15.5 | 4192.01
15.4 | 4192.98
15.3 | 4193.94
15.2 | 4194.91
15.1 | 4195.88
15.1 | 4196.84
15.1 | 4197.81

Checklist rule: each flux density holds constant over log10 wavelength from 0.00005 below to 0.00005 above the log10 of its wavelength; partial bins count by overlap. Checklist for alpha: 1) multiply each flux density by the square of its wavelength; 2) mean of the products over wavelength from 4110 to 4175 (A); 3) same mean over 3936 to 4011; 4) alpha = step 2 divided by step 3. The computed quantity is 1.45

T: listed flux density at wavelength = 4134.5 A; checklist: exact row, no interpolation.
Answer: 15.1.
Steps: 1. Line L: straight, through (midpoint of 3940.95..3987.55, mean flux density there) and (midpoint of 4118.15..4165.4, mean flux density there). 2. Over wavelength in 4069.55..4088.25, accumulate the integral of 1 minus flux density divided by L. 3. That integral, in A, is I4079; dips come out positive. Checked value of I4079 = -1.9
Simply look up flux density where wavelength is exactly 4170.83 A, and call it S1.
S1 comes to 15.4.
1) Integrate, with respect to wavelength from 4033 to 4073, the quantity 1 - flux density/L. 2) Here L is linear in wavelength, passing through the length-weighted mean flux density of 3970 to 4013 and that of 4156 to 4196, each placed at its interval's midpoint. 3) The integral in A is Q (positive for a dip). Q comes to -1.64 A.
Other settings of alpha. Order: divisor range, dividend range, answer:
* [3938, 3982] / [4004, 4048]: 1.50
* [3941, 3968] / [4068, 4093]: 1.55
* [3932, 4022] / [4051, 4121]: 1.35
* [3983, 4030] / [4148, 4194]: 1.17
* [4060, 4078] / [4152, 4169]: 1.13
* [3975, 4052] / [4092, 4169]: 1.13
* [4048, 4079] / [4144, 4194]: 1.12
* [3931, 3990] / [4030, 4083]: 1.55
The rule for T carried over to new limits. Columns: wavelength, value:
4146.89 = 15.7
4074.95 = 14.7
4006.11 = 14.6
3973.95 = 9.86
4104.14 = 14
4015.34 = 14.9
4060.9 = 14.3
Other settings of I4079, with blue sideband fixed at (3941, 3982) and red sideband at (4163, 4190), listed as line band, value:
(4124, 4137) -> -1.0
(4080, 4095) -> -2.5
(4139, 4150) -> -0.4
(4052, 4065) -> -2.0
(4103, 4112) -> -0.5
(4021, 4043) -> -5.0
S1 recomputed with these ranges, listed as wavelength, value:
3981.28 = 12.8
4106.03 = 14.5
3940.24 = 8.89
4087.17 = 15.9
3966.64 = 4.55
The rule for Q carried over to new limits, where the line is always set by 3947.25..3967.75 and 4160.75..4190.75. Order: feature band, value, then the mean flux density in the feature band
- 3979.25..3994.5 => -3.4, 13.7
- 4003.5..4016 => -3.4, 14.9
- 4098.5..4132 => -2.1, 15.1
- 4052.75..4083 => -3.8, 14.7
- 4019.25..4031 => -2.5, 14.6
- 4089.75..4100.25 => -0.6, 14.5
